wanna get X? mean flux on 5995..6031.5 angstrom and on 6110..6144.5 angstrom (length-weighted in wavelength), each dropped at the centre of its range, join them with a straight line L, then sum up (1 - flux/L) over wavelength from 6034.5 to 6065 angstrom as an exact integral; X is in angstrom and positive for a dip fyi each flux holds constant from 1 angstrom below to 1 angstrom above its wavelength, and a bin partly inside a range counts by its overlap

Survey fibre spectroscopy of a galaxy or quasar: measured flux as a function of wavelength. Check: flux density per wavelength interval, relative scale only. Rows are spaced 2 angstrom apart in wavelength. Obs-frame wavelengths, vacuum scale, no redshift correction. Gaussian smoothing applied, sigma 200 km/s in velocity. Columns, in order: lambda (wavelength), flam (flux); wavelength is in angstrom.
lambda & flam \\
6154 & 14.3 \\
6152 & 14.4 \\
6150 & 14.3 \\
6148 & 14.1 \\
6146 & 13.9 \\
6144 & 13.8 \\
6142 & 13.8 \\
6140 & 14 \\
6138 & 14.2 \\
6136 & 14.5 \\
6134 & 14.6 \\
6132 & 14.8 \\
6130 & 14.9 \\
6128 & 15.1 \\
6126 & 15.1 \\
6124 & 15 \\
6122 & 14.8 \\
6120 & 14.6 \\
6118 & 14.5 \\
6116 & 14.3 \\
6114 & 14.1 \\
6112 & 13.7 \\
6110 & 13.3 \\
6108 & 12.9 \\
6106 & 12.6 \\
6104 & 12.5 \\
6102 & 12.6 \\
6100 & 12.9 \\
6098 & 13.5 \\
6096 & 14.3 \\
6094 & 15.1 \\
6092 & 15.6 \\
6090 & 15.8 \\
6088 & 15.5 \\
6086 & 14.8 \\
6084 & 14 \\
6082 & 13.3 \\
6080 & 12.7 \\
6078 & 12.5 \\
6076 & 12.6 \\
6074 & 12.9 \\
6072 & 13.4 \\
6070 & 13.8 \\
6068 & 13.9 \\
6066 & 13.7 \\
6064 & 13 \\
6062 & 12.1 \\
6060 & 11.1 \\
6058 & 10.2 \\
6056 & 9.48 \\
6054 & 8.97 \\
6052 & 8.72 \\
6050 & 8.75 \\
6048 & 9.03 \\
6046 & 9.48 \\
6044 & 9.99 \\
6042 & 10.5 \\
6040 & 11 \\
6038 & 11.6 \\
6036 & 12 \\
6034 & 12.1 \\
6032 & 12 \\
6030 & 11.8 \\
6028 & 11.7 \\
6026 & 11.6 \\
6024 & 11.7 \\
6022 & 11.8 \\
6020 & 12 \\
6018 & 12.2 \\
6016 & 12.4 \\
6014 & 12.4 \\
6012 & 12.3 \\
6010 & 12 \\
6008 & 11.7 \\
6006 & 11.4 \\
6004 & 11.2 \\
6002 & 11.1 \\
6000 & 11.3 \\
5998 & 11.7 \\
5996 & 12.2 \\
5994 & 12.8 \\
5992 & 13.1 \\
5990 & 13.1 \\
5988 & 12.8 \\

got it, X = 5.4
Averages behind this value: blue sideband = 11.8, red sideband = 14.4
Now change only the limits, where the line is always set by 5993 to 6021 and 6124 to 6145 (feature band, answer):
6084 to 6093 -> -1.1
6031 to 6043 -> 0.9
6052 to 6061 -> 2.2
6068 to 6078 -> 0.1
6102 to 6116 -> 0.8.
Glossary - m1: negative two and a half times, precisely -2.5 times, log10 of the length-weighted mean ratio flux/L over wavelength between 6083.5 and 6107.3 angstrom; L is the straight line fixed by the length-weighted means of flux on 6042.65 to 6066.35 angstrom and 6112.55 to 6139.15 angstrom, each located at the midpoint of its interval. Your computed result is -0.109 mag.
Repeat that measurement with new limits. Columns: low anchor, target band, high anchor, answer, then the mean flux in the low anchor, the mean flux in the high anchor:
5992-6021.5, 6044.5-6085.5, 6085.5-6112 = 0.13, 11.9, 13.9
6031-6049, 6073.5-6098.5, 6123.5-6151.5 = -0.12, 10.9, 14.4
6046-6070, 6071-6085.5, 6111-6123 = -0.09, 10.9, 14.3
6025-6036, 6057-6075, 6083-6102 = 0.06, 11.9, 14.5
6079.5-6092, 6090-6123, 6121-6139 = 0.06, 14.5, 14.8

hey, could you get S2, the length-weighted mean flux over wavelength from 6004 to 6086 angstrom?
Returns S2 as 11.7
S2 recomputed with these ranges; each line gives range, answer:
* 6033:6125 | 12.7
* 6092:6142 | 14.1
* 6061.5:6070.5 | 13.3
